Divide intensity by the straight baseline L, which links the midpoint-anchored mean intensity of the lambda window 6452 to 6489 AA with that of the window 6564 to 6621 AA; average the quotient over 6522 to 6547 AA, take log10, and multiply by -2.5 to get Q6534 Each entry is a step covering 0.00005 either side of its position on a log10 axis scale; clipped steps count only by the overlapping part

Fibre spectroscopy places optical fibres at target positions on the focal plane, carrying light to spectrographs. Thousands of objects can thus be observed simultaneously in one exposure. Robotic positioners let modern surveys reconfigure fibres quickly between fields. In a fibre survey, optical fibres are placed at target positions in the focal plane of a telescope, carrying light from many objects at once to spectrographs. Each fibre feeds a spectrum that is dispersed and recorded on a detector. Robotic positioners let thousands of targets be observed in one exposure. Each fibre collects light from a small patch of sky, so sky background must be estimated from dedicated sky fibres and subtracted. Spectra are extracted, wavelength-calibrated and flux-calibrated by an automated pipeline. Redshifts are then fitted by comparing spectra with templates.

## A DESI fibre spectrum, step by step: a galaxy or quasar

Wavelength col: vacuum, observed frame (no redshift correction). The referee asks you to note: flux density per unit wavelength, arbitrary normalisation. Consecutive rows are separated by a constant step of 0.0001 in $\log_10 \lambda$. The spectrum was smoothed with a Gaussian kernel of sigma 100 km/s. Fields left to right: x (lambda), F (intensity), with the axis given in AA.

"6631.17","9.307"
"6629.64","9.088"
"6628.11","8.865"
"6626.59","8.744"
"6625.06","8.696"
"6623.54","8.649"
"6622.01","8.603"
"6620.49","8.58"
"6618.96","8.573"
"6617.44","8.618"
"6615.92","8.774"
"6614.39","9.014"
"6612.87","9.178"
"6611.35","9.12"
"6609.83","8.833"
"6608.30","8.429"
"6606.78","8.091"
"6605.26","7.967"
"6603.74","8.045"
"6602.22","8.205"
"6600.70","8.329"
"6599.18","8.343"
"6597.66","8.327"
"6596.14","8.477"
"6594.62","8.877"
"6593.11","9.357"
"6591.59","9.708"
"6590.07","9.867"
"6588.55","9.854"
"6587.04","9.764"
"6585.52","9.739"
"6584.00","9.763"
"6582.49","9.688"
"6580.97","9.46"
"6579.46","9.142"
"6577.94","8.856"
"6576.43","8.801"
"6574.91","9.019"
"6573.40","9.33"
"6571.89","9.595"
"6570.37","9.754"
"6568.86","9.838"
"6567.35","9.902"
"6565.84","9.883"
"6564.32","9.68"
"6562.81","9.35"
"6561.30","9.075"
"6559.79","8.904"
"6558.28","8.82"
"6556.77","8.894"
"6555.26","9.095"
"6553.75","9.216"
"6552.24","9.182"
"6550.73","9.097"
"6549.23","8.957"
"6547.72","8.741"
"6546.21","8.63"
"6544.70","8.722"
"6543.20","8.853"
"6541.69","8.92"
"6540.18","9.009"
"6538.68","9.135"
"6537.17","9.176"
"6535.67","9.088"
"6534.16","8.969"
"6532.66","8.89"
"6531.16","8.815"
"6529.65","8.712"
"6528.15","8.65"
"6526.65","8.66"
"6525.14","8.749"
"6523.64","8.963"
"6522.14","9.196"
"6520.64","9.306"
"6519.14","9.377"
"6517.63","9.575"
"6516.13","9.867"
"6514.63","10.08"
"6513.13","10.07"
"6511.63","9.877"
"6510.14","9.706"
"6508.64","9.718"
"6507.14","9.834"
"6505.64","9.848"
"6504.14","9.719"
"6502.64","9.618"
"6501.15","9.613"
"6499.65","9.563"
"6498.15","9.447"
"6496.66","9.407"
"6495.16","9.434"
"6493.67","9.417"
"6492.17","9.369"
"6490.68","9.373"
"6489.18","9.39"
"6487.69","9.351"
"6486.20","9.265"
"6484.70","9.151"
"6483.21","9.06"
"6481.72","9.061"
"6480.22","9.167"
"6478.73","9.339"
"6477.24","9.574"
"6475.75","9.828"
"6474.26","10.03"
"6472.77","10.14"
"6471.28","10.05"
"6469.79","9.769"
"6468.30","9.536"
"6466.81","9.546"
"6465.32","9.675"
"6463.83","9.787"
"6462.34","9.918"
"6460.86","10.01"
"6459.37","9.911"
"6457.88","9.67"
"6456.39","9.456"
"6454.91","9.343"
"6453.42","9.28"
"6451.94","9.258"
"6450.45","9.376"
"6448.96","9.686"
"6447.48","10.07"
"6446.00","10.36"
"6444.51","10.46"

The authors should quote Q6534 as 0.051 mag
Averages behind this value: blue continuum 9.57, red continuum 9.07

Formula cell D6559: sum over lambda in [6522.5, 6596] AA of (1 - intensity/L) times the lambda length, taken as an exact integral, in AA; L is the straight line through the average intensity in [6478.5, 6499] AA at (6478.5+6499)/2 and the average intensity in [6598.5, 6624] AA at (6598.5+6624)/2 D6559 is -2.7 AA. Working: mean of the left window 9.3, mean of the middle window 9.19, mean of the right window 8.55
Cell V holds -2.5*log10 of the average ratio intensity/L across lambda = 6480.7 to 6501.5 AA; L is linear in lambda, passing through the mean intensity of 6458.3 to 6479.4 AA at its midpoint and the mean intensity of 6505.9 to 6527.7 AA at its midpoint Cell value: 0.04 mag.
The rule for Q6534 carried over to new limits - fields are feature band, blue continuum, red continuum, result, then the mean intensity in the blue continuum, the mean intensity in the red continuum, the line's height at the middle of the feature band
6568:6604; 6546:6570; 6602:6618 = -0.04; 9.23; 8.58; 8.88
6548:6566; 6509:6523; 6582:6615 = 0.02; 9.67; 8.95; 9.31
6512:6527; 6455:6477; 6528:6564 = -0.02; 9.79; 8.97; 9.24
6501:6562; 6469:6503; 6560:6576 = 0.03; 9.5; 9.5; 9.5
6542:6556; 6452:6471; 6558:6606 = 0.04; 9.65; 9.18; 9.31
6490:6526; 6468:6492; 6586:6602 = -0.02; 9.5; 9.07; 9.4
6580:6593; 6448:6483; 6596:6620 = -0.12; 9.62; 8.52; 8.69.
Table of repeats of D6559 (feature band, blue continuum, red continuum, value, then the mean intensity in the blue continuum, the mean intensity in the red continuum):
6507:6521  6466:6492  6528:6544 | -0.9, 9.51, 8.94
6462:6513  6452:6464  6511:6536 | -0.7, 9.65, 9.22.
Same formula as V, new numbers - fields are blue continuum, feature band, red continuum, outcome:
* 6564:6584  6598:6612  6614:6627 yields 0.07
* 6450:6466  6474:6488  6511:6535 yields 0.01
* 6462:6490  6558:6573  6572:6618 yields -0.04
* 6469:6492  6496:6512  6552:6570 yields -0.02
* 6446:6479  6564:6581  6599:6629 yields -0.06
